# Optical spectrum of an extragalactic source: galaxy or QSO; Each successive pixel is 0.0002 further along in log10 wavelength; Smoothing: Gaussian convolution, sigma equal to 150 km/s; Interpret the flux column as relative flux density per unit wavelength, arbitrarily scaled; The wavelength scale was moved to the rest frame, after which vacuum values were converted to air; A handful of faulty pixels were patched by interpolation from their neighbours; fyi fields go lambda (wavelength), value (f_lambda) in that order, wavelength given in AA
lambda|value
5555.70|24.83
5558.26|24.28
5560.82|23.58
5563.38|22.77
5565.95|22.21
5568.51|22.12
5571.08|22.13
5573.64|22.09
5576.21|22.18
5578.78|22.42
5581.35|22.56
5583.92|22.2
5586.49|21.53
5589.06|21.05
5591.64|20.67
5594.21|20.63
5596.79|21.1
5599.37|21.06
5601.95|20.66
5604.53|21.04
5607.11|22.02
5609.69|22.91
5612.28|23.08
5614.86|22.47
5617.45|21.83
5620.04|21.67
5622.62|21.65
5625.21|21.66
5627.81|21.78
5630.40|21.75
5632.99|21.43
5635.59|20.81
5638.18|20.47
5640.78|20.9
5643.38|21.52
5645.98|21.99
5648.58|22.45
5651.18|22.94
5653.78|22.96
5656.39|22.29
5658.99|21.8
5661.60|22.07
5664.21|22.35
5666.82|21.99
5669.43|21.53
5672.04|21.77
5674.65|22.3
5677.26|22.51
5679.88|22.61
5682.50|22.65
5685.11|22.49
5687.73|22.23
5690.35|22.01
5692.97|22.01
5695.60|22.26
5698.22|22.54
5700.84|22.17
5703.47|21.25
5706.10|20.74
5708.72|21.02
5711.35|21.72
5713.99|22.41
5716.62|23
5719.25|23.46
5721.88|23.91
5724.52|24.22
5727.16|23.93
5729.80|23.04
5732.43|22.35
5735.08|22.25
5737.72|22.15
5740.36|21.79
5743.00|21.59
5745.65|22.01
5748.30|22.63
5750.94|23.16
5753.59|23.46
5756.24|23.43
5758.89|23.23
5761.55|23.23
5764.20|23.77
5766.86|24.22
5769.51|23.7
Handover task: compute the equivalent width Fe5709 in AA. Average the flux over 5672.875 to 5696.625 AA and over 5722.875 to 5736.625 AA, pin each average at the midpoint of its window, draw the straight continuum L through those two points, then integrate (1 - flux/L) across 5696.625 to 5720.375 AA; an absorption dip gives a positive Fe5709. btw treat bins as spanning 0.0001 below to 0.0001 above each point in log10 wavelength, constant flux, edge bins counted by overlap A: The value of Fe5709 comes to 0.77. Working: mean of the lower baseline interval 22.3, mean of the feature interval 22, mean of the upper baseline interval 23.1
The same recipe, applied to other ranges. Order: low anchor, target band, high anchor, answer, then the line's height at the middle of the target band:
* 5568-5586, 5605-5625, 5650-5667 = 0.1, 22.3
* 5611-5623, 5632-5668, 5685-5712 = 0.3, 22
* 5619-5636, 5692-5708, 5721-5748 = 0.4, 22.3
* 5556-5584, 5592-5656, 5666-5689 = 2.2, 22.5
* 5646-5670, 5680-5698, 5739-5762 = 0.1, 22.4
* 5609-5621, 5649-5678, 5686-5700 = 0.1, 22.3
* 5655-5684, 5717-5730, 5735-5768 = -0.6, 22.6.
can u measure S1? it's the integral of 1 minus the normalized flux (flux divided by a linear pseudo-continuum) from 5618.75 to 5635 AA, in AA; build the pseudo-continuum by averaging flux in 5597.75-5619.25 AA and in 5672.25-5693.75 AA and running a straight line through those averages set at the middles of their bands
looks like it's 0.3 AA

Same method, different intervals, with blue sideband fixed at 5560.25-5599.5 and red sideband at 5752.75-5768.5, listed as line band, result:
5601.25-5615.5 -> 0.1 AA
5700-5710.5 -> 0.8 AA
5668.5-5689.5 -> 0.5 AA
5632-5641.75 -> 0.7 AA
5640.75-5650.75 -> 0.3 AA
